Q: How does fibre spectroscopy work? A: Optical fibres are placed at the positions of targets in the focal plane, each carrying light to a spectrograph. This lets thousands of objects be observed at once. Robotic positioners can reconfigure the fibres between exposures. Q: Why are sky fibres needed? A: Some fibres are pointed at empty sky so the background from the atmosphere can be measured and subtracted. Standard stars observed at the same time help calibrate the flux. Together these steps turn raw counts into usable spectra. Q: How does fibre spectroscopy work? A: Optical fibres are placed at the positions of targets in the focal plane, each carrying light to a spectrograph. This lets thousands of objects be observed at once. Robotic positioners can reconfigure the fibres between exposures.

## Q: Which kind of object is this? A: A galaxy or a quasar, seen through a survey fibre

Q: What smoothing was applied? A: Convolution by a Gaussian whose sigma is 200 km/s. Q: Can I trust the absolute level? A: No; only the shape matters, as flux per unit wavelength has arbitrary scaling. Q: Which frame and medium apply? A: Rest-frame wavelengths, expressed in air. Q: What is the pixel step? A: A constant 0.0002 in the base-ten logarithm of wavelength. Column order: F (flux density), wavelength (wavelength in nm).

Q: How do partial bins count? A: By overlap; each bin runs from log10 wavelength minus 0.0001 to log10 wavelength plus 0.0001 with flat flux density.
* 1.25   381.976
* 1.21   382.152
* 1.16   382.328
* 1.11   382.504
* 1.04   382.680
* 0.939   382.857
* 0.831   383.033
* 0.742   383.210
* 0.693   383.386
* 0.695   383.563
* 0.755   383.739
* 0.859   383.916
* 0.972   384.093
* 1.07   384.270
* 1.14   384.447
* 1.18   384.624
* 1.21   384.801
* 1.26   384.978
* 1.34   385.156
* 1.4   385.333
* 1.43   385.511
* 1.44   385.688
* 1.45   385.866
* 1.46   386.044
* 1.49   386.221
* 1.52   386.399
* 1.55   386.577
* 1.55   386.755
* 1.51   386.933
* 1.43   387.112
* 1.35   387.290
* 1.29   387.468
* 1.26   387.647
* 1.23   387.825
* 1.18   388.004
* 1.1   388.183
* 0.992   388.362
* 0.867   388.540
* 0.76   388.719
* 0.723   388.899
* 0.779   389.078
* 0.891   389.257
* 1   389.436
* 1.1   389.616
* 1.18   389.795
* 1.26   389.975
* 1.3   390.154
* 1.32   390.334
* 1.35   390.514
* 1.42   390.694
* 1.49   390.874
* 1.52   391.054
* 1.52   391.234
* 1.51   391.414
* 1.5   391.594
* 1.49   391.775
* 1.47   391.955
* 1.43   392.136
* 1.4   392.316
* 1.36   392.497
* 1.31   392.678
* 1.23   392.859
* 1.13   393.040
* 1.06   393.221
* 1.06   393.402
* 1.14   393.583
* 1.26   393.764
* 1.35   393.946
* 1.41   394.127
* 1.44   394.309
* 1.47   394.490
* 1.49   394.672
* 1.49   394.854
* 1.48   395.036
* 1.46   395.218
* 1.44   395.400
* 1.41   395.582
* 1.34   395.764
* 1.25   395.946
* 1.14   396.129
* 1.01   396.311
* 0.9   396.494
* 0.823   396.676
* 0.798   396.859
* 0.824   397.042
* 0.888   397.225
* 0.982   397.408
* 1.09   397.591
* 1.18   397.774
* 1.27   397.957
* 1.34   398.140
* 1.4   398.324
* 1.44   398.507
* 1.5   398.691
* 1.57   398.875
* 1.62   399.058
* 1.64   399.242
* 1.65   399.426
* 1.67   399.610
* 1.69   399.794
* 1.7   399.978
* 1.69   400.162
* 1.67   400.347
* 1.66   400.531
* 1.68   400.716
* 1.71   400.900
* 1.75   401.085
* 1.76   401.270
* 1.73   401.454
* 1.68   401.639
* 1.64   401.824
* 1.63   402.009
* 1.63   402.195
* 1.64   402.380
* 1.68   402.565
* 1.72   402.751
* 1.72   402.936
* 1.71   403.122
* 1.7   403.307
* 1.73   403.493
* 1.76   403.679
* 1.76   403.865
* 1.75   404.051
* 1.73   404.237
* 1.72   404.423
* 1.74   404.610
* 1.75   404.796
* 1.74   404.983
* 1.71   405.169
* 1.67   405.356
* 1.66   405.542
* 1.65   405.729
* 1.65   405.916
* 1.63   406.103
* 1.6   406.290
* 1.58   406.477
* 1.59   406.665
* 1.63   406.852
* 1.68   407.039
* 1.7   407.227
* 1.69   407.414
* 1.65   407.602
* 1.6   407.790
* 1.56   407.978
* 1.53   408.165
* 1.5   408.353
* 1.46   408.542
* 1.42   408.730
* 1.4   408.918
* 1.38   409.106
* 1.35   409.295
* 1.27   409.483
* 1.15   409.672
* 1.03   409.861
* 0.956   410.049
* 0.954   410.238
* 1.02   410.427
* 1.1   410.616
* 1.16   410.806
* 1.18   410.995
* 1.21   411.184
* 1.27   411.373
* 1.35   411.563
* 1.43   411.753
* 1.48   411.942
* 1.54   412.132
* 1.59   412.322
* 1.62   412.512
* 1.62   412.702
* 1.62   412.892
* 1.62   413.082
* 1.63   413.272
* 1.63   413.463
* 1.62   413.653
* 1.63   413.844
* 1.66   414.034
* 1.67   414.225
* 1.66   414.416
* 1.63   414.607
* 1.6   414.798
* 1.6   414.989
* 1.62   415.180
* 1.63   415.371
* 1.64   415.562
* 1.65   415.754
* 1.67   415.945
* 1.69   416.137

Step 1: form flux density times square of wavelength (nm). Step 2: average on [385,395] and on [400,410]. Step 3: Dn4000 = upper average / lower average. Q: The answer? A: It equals 1.3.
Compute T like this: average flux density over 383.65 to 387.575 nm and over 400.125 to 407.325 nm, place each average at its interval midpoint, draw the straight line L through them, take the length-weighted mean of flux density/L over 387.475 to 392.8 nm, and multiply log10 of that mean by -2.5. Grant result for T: 0.140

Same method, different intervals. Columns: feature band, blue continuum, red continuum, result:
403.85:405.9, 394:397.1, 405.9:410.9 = -0.244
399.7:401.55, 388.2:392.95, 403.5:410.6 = -0.203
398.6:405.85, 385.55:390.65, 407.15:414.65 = -0.236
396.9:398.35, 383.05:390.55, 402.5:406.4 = 0.337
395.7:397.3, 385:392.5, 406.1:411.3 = 0.321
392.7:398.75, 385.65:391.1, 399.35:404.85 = 0.208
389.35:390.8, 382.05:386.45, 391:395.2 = 0.040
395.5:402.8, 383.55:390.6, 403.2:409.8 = 0.014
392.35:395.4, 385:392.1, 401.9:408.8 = 0.066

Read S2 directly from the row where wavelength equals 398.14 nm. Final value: 1.34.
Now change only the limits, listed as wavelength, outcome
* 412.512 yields 1.62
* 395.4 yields 1.44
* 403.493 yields 1.73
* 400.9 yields 1.71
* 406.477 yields 1.58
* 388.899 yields 0.723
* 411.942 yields 1.48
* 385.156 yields 1.34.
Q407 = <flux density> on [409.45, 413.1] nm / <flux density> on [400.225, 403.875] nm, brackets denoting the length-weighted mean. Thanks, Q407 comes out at 0.77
